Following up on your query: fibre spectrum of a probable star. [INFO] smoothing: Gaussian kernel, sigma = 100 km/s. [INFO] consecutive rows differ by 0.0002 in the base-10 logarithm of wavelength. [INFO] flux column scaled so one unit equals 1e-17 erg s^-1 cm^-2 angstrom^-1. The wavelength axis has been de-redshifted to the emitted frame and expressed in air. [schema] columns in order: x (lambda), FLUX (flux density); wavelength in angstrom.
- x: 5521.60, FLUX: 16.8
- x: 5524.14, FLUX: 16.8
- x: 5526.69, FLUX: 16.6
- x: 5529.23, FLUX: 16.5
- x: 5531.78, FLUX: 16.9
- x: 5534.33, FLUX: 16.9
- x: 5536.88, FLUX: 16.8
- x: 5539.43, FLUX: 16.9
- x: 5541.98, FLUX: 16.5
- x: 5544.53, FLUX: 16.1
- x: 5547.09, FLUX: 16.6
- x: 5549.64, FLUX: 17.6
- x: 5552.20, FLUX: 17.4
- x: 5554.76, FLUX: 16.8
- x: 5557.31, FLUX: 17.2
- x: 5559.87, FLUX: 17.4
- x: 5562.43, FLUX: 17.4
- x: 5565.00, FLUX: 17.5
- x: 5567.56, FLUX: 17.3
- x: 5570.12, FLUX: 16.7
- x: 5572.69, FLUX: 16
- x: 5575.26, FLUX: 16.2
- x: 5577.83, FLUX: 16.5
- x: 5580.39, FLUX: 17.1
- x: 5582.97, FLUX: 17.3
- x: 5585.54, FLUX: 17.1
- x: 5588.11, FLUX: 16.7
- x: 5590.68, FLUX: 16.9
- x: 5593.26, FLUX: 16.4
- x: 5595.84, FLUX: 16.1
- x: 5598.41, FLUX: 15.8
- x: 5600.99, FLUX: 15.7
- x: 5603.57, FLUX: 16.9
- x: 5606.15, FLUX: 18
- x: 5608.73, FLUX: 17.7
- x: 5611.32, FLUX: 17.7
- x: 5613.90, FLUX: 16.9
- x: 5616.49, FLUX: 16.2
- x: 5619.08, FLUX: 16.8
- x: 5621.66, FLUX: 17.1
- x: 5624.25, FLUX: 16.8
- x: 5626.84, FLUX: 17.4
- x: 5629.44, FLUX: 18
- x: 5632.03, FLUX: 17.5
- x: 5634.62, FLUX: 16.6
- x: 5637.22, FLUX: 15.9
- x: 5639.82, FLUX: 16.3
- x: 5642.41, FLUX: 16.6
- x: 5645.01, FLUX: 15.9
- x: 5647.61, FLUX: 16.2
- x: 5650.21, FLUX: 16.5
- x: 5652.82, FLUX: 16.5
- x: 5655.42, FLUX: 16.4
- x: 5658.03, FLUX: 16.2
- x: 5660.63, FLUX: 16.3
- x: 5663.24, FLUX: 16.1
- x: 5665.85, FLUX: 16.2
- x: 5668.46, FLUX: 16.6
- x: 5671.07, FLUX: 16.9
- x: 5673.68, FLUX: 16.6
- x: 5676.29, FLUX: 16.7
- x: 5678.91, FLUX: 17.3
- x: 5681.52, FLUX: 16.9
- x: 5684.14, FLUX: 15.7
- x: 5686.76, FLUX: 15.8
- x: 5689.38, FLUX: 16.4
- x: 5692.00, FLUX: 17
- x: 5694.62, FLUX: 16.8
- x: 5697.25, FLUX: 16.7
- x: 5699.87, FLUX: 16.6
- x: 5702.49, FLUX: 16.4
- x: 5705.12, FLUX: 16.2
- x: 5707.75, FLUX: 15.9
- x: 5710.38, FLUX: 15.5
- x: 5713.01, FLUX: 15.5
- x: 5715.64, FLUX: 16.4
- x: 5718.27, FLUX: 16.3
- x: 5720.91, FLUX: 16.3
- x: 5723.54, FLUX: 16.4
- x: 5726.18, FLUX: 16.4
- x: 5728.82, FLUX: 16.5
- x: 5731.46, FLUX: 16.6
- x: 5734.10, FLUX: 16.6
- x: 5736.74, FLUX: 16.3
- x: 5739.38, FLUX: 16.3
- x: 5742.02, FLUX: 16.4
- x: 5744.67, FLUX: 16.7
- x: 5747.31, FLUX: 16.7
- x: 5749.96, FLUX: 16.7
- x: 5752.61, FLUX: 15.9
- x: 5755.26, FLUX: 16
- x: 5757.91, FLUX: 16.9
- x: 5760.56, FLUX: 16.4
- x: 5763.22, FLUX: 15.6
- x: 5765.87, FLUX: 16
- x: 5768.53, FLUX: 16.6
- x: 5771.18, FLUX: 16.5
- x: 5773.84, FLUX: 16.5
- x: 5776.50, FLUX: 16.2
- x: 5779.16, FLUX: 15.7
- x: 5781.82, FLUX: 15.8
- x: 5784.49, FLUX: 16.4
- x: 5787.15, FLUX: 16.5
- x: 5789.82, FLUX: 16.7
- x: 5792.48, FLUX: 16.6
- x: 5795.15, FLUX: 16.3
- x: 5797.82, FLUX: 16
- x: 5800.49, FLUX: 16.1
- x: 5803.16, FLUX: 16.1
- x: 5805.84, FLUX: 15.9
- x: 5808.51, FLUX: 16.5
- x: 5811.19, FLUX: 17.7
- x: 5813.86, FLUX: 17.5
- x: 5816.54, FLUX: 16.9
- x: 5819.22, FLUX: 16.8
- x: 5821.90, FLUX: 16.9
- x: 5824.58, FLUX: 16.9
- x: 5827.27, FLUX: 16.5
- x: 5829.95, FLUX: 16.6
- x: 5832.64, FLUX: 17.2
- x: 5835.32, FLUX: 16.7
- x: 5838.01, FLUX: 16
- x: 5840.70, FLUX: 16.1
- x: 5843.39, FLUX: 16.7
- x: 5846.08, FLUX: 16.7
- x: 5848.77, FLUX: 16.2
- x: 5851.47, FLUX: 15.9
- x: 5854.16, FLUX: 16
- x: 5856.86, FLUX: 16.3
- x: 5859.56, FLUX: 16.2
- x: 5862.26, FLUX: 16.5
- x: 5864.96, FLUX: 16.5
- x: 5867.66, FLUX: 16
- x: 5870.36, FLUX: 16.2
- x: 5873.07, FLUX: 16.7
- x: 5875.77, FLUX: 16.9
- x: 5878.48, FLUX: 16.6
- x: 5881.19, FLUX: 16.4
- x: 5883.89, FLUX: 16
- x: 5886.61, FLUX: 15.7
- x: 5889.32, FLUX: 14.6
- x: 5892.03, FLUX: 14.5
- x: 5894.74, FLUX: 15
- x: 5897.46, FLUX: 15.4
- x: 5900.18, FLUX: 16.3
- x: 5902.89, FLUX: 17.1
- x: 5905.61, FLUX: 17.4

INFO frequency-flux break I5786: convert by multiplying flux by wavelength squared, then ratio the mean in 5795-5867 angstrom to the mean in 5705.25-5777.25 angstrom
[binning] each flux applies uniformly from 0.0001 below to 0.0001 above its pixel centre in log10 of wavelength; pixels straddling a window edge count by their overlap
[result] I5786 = 1.0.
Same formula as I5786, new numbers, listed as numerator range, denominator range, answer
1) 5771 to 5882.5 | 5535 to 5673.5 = 1.06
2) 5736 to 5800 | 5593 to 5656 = 1.03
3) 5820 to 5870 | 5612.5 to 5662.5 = 1.06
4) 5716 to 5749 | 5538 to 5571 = 1.03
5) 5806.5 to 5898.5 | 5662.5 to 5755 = 1.05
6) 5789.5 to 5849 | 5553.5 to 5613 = 1.07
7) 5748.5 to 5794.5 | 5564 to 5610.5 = 1.04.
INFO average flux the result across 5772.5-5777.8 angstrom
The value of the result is 16.3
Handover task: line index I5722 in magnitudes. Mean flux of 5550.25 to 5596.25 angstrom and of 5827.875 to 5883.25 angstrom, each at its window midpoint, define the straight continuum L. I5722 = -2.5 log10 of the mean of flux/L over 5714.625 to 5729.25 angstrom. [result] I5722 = 0.02 mag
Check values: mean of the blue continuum 16.9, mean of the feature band 16.4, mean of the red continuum 16.4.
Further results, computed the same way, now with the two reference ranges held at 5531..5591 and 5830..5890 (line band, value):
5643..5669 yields 0.03 mag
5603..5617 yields -0.03 mag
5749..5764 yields 0.02 mag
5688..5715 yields 0.02 mag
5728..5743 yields 0.01 mag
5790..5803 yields 0.01 mag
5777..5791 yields 0.02 mag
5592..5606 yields 0.03 mag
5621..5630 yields -0.03 mag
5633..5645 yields 0.03 mag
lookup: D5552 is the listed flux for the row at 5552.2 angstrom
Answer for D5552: 17.4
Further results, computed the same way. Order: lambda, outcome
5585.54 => 17.1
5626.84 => 17.4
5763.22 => 15.6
